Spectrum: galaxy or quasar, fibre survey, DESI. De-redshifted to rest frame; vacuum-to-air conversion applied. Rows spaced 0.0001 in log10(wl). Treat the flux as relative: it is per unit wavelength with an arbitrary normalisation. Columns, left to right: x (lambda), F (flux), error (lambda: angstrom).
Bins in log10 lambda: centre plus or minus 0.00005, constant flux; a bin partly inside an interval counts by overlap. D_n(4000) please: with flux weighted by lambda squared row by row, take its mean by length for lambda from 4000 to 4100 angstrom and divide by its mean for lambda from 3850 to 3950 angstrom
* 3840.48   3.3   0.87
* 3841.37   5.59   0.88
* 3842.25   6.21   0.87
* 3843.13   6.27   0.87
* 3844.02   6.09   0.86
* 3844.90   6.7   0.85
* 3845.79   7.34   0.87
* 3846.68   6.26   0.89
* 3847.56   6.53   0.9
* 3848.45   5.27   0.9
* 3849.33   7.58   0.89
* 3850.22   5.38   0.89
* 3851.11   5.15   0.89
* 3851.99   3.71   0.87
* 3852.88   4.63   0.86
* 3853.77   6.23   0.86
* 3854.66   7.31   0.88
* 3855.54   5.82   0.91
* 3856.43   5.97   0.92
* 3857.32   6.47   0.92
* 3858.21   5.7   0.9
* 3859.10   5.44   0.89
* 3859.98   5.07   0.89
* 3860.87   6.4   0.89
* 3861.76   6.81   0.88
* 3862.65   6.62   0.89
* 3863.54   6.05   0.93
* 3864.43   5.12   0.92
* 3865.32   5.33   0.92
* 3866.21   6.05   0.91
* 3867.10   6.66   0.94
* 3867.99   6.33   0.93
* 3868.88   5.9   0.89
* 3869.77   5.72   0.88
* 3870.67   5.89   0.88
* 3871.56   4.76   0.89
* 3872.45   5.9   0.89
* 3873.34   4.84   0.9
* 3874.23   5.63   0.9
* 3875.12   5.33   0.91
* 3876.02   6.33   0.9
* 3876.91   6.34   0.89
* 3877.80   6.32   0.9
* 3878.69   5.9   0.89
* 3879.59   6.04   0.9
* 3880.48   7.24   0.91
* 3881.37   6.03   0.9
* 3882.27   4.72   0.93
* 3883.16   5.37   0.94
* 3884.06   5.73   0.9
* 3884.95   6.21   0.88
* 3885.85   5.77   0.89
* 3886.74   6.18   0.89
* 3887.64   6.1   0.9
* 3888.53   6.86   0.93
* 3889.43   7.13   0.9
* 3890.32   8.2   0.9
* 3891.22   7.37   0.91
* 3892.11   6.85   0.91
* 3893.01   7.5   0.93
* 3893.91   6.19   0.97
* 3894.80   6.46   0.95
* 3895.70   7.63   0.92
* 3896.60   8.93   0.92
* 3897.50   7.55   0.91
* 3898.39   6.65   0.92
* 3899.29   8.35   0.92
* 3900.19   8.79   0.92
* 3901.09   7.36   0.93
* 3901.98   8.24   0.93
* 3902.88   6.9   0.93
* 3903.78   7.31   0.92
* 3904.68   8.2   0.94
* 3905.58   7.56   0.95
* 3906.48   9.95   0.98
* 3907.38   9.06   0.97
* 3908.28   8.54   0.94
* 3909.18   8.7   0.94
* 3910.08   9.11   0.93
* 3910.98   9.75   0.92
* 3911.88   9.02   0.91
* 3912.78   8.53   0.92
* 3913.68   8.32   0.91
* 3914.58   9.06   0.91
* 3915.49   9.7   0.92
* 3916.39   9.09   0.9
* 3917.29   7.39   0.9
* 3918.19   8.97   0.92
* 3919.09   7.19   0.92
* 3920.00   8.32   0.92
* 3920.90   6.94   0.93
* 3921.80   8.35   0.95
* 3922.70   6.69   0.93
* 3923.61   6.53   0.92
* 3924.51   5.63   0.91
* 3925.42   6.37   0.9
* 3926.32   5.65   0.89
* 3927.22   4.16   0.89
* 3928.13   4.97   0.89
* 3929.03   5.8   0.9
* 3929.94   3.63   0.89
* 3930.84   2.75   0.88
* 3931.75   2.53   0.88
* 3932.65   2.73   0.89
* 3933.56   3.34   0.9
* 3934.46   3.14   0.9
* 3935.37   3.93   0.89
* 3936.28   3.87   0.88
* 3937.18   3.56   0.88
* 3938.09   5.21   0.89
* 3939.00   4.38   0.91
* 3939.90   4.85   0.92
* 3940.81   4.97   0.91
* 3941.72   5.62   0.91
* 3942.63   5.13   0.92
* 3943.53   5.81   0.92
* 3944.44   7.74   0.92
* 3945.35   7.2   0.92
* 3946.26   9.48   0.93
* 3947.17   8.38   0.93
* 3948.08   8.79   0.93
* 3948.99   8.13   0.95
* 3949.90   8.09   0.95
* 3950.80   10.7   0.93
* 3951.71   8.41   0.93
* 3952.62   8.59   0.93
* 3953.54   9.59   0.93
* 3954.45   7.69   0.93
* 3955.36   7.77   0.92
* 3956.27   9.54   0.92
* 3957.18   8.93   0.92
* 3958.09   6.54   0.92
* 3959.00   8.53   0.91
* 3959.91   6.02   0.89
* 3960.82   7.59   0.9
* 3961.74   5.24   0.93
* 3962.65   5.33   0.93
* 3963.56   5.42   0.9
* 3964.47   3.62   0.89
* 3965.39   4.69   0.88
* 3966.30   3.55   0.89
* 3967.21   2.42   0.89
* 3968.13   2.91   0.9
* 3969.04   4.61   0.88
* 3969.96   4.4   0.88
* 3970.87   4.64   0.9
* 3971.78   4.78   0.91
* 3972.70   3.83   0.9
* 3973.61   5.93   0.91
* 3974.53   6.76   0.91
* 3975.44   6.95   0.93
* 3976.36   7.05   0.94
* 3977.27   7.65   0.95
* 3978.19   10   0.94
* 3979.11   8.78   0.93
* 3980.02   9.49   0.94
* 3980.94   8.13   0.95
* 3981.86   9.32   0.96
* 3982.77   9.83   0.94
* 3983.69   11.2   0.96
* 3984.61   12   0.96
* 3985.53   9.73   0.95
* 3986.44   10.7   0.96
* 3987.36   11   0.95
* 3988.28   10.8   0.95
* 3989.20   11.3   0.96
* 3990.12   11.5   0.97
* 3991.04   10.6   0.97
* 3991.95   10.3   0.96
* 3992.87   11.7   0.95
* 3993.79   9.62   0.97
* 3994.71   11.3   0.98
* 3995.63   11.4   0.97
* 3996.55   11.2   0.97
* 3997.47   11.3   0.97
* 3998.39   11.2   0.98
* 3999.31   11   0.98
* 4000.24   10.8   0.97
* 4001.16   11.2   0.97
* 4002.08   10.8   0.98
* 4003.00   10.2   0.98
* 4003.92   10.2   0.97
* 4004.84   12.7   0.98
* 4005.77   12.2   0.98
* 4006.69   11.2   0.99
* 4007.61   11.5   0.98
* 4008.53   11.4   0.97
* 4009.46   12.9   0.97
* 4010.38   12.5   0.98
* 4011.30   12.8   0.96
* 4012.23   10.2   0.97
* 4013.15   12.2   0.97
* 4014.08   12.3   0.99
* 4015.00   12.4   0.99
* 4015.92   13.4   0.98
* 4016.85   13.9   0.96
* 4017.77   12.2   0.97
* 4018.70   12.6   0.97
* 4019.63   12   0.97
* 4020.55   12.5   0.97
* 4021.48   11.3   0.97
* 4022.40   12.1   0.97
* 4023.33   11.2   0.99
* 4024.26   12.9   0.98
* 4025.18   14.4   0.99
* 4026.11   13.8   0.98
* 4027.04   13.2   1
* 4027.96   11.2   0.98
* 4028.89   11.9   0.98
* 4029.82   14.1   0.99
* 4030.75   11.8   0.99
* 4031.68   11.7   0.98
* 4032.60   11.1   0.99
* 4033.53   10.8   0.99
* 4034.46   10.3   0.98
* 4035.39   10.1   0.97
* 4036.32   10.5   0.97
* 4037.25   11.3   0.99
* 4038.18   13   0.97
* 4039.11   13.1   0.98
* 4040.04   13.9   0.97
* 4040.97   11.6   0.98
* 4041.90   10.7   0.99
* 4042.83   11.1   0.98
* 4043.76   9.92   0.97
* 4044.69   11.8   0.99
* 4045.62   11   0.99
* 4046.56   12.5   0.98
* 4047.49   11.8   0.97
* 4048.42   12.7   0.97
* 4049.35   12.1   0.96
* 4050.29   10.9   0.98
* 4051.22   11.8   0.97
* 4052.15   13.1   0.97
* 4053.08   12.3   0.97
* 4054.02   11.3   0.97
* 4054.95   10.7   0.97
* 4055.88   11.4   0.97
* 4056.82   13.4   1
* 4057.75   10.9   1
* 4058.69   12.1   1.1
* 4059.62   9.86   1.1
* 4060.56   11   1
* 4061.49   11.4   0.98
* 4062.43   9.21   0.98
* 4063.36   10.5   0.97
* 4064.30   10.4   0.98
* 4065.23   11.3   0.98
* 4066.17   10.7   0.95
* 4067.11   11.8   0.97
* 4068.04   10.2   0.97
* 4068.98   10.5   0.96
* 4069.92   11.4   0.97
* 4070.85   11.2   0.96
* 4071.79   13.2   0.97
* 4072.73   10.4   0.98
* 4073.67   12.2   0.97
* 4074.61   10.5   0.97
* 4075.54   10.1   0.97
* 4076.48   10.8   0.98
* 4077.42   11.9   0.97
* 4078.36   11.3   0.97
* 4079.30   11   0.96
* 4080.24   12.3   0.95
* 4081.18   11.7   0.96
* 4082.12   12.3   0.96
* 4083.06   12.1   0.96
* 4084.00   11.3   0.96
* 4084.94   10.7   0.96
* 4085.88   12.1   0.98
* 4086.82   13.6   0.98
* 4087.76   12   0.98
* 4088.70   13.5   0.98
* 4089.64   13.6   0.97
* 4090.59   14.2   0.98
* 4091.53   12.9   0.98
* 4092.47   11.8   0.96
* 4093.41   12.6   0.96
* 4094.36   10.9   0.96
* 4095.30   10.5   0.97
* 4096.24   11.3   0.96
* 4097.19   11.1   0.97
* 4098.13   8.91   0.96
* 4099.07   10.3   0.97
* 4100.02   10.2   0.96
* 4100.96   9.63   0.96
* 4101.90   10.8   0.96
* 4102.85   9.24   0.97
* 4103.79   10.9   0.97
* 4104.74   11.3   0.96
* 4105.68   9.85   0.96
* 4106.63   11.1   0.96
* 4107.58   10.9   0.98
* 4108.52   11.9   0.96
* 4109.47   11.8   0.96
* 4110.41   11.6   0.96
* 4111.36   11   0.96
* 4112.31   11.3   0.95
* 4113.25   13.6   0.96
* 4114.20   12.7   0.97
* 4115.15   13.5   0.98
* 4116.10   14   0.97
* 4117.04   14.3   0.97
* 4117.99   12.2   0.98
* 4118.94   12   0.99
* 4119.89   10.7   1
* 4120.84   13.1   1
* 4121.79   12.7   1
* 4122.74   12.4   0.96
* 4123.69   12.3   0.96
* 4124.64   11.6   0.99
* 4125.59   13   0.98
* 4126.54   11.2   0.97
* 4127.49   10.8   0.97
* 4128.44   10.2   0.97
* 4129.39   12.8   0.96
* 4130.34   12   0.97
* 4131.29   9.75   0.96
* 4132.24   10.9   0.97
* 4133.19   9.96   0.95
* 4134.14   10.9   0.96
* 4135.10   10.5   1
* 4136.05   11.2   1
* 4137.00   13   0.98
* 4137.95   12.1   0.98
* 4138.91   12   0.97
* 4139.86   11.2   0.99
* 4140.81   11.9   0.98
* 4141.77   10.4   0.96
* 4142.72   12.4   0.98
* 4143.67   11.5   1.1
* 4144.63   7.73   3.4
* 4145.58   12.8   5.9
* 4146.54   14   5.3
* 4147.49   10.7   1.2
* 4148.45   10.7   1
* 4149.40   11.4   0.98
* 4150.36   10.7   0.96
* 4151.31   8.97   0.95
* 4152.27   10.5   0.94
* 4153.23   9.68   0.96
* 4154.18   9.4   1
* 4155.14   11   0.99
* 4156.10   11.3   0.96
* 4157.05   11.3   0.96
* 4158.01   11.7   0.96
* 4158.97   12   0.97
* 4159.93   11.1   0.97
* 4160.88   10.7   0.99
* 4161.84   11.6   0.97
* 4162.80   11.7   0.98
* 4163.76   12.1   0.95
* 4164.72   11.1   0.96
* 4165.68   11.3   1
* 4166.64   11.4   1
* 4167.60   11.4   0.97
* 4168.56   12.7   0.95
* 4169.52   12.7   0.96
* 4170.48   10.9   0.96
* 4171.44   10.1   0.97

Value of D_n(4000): 1.95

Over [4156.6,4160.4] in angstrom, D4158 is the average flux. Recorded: 11.5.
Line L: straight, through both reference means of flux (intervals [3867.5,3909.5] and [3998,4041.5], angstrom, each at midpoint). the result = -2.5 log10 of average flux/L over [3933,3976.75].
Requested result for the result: 0.47 mag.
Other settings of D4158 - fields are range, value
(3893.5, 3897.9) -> 7.36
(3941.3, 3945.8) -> 6.31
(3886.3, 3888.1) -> 6.15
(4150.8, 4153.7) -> 9.72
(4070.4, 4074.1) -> 11.7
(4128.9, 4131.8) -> 11.5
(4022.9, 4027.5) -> 13.1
